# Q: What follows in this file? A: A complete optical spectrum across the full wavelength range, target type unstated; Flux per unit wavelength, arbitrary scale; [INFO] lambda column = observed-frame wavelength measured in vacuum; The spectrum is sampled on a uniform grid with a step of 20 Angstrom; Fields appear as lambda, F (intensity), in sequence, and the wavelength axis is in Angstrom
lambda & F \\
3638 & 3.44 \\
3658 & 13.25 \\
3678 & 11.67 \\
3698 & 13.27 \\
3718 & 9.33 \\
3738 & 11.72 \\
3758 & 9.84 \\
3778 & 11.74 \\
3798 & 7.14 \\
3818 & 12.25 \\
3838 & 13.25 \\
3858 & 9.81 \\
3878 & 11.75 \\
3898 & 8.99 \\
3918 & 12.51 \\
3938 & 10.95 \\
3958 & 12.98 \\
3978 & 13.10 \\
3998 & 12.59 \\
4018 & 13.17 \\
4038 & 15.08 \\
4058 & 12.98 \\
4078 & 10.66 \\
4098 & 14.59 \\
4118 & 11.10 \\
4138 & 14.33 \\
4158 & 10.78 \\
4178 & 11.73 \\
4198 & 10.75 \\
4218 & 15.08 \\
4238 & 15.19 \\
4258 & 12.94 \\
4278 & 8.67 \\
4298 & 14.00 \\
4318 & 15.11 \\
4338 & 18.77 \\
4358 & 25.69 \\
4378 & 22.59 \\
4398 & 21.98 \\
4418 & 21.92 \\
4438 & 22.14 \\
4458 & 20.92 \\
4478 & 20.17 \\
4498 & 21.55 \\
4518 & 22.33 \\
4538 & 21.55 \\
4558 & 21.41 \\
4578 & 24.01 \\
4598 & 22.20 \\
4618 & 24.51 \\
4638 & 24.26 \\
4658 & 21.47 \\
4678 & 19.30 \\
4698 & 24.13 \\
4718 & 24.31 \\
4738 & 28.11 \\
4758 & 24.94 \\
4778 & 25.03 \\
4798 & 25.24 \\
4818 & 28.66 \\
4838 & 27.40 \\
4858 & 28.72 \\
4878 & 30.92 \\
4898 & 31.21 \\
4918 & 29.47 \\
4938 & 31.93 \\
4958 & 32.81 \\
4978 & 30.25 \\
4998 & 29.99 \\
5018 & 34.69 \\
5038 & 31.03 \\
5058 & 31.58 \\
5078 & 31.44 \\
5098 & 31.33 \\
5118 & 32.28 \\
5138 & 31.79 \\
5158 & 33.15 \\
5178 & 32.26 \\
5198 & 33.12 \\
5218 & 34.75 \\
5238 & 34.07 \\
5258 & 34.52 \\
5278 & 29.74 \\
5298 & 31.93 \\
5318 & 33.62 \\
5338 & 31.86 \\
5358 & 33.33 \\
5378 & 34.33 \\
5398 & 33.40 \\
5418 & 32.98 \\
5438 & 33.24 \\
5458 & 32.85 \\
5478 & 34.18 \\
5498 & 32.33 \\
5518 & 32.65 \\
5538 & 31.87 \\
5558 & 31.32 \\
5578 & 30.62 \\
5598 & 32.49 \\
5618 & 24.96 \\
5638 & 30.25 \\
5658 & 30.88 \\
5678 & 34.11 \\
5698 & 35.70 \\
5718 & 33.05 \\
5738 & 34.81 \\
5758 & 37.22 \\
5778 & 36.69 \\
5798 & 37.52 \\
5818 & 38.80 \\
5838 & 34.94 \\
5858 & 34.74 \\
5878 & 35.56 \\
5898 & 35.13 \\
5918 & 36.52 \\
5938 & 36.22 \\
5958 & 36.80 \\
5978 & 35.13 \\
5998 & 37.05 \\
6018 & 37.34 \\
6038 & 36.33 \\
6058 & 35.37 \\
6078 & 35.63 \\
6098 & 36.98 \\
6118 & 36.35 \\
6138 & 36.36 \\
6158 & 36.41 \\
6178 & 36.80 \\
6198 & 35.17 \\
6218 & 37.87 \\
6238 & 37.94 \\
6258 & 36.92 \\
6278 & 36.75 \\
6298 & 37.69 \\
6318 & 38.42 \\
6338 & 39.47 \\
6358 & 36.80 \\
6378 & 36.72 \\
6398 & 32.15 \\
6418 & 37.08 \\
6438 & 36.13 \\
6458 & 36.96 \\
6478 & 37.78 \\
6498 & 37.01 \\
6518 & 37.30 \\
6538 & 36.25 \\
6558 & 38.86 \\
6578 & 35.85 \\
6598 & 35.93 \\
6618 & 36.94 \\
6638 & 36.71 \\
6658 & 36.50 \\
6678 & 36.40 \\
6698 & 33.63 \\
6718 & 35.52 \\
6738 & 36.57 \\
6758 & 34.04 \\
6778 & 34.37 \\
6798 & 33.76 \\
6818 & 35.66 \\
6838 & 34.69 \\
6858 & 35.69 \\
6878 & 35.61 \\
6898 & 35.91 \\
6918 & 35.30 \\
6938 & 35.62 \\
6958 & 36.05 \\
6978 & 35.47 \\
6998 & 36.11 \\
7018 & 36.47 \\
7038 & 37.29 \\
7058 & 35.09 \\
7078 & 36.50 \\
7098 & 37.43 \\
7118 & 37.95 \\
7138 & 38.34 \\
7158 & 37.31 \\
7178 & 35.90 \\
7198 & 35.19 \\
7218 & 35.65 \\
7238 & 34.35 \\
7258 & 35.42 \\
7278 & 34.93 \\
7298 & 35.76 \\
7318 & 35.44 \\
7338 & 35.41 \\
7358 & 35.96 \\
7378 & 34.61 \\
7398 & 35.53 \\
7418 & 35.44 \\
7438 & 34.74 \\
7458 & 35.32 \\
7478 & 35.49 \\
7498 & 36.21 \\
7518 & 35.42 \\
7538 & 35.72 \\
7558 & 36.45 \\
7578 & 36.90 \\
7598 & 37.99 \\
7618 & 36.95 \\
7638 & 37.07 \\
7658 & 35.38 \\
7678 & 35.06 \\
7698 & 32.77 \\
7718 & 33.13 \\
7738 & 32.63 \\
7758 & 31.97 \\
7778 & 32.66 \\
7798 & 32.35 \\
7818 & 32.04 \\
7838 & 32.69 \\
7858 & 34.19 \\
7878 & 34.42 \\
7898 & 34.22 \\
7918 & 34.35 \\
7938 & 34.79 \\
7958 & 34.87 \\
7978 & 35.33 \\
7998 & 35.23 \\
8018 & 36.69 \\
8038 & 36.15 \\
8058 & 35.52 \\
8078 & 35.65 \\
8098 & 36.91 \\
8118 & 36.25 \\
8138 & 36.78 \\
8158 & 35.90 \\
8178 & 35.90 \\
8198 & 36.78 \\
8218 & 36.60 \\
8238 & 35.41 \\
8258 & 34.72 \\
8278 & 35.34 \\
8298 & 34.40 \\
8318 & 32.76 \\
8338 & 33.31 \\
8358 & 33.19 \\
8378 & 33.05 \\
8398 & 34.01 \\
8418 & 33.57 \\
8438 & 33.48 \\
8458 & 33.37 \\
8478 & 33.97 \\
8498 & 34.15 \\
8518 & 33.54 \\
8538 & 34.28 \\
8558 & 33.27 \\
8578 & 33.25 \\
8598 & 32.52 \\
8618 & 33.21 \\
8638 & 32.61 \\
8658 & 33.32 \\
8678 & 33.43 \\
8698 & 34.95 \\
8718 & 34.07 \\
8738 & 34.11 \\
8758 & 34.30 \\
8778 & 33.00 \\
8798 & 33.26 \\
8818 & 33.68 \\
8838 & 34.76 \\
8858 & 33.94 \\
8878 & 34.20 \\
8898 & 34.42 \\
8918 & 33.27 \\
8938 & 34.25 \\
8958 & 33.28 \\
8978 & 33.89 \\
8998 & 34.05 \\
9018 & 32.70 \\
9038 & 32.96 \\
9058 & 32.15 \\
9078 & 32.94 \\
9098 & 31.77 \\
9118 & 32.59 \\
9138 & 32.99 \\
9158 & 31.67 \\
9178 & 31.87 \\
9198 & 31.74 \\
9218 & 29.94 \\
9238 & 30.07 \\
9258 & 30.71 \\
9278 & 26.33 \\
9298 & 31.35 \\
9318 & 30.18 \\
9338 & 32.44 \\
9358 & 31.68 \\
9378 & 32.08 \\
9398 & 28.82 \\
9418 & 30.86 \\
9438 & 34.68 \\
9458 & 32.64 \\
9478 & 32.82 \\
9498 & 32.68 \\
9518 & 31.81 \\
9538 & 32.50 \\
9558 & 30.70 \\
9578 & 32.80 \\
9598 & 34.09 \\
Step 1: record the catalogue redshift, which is 0.086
